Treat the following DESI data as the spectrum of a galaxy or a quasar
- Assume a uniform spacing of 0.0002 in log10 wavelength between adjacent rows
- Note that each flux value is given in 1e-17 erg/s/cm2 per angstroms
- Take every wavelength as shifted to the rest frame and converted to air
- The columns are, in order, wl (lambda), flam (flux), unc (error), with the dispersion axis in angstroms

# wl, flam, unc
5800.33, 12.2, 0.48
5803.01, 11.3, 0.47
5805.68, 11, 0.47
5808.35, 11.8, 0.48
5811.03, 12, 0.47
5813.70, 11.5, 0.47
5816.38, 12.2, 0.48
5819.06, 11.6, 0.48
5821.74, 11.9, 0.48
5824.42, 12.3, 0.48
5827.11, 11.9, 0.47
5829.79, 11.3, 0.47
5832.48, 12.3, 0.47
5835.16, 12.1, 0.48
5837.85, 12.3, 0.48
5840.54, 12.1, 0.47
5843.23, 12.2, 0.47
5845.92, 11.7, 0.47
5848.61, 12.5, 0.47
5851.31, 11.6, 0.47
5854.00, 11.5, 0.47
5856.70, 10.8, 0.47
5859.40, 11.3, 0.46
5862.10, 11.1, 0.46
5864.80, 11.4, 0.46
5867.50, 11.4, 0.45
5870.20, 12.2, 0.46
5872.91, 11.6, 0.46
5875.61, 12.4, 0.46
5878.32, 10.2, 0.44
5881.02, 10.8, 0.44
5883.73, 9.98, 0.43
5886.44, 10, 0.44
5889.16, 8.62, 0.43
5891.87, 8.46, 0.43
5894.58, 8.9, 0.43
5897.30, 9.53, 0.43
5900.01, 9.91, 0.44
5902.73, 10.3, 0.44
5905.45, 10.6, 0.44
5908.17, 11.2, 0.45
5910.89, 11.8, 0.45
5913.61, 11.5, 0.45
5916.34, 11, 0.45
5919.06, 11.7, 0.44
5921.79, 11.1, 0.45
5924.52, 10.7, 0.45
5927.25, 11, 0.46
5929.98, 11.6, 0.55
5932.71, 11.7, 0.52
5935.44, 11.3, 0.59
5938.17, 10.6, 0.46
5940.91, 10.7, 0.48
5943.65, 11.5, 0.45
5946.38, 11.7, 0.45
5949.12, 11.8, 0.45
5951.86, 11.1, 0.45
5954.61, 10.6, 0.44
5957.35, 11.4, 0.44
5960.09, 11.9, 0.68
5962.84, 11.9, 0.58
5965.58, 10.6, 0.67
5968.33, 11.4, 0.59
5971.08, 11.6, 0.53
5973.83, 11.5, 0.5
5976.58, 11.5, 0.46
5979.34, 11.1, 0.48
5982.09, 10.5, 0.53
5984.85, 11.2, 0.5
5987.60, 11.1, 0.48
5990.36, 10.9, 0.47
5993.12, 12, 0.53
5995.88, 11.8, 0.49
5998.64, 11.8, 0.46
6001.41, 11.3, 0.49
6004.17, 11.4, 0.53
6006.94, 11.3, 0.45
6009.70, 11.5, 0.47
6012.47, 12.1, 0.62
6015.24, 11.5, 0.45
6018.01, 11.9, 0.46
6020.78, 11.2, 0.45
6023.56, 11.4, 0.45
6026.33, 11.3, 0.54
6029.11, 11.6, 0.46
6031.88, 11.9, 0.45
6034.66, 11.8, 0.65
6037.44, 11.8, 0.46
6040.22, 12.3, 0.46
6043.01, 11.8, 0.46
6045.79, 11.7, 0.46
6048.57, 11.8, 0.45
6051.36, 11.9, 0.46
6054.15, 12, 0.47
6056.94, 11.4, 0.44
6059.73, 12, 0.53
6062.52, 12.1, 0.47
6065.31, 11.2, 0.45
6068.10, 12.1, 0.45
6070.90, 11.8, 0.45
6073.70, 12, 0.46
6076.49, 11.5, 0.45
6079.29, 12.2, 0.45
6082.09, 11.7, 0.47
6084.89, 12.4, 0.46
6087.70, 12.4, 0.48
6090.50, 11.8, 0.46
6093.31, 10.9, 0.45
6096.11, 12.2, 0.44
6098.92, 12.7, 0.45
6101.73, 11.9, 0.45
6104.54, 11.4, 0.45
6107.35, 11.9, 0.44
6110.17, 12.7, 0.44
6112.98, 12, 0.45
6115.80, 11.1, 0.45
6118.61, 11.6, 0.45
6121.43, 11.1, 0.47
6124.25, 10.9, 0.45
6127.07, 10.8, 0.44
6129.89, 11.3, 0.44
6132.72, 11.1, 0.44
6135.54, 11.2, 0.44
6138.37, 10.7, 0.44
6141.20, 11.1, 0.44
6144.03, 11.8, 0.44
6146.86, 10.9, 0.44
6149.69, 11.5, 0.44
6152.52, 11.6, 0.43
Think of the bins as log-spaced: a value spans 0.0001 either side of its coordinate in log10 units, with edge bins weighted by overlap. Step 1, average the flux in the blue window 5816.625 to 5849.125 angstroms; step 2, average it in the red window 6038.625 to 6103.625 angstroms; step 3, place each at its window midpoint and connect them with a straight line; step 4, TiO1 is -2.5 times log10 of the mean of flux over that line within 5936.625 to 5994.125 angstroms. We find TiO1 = 0.06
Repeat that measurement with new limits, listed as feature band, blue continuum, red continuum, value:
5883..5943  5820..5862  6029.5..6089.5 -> 0.12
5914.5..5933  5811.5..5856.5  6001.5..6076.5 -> 0.06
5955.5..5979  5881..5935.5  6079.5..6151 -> -0.06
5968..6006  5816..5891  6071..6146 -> 0.02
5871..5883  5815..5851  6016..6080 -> 0.07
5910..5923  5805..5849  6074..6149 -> 0.04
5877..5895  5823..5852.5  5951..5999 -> 0.22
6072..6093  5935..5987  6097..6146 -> -0.05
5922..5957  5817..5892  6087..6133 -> 0.03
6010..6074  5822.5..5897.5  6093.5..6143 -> -0.03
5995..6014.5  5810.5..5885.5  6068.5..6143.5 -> 0.00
